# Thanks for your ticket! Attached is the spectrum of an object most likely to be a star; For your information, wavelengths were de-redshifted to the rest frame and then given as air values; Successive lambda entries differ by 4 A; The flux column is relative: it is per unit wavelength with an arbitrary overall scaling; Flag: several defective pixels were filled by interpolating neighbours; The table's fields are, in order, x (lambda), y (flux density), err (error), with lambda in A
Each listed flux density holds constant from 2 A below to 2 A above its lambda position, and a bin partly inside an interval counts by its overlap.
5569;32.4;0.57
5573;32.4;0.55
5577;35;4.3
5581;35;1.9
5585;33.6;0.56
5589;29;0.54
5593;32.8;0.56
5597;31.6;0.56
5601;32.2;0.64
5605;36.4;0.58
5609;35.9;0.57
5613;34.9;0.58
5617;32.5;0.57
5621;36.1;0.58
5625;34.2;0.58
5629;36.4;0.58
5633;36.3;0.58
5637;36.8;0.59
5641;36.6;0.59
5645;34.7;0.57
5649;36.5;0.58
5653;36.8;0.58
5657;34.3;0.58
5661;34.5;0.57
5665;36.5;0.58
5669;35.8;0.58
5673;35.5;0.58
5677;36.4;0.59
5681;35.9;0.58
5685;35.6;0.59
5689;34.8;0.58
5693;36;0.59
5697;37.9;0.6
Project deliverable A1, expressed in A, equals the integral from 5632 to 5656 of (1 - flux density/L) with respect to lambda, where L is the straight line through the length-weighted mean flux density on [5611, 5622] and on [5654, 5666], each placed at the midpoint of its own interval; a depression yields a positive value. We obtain -0.9 A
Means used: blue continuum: 34.4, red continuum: 35.1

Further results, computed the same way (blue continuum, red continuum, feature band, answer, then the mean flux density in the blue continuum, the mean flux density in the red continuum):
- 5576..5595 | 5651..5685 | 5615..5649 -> -1.0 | 33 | 35.7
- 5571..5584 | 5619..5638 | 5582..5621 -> 1.7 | 34.1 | 35.9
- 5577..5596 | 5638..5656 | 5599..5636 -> -0.6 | 32.8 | 36.1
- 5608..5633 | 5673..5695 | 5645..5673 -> -0.1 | 35.1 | 35.7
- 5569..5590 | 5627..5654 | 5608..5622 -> 0.1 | 33.1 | 36.3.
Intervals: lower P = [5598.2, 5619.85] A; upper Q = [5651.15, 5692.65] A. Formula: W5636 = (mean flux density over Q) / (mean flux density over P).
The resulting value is 1.0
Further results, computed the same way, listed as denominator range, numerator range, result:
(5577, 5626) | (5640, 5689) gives 1.06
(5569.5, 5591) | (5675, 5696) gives 1.09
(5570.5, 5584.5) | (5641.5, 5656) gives 1.06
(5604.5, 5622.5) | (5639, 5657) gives 1.03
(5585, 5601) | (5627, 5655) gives 1.15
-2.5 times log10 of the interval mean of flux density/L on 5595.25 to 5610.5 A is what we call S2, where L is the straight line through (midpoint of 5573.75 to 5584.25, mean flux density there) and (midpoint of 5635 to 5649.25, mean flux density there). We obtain 0.04 mag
